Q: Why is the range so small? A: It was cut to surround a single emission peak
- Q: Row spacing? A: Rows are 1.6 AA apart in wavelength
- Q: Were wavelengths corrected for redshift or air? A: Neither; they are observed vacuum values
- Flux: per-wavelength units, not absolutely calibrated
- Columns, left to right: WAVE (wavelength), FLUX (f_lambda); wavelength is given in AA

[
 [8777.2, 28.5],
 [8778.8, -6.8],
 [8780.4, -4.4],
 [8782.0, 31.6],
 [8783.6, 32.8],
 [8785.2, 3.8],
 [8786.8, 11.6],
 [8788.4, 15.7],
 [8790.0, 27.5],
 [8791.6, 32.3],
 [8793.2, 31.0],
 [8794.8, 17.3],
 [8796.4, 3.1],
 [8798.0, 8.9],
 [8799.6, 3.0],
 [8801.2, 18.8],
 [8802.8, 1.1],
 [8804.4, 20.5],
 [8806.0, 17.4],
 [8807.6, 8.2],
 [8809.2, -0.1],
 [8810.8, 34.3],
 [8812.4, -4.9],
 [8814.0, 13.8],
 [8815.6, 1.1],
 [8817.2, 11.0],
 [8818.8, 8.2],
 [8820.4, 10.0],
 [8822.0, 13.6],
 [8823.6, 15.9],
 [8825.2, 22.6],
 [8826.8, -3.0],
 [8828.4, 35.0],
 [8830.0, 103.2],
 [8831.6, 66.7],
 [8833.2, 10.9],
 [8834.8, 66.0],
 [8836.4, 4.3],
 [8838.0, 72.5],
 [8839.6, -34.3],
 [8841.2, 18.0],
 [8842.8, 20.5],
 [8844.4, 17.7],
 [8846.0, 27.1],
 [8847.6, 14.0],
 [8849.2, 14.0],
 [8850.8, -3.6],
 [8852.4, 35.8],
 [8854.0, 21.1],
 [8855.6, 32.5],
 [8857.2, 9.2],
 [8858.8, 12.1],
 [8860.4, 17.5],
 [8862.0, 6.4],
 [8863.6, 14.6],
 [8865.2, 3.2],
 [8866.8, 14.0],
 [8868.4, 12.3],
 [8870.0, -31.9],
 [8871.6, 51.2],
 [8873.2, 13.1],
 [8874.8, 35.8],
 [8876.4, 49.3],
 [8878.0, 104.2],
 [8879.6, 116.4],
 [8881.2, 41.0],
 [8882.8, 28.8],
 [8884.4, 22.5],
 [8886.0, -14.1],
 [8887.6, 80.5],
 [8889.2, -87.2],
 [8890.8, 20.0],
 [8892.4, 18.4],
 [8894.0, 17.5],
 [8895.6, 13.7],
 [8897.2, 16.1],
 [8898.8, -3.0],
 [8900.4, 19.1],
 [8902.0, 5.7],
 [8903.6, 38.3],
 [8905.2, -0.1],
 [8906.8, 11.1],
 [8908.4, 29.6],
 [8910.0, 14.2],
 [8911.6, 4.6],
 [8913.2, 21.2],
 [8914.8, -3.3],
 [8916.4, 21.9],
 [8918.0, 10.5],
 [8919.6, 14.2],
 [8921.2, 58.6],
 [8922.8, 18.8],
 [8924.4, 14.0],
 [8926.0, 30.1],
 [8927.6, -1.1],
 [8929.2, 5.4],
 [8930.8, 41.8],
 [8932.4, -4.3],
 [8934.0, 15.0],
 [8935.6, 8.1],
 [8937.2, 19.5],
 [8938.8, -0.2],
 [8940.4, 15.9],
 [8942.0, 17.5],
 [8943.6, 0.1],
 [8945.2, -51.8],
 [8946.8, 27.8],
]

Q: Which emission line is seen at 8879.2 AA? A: [O III]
